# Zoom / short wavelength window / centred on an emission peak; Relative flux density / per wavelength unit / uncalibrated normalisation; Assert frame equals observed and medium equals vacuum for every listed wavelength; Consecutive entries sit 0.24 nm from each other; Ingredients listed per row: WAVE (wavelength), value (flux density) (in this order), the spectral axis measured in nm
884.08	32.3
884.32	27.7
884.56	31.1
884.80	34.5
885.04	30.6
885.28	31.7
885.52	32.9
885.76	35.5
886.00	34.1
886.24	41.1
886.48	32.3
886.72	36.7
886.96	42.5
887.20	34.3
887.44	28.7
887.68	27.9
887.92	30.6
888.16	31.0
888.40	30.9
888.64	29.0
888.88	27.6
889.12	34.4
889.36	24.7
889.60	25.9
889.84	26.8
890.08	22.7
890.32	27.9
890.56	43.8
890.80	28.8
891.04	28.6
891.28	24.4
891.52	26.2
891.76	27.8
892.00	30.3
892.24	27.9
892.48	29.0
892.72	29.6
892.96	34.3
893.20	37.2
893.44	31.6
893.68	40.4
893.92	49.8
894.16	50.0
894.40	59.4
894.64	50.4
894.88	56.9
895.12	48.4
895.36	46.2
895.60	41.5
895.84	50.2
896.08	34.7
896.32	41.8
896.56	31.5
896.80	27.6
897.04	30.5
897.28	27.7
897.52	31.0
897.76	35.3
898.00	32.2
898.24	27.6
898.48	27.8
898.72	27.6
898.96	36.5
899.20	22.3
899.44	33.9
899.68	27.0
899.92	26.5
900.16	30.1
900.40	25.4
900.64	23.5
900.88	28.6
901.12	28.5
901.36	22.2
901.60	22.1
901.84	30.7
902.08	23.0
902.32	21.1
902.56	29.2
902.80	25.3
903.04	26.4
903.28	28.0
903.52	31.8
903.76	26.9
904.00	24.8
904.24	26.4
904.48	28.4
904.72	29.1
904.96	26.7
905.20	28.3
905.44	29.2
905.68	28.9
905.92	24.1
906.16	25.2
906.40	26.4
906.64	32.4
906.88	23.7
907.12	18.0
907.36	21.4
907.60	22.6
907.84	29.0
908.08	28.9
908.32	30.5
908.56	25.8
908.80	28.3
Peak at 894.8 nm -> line [O III]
